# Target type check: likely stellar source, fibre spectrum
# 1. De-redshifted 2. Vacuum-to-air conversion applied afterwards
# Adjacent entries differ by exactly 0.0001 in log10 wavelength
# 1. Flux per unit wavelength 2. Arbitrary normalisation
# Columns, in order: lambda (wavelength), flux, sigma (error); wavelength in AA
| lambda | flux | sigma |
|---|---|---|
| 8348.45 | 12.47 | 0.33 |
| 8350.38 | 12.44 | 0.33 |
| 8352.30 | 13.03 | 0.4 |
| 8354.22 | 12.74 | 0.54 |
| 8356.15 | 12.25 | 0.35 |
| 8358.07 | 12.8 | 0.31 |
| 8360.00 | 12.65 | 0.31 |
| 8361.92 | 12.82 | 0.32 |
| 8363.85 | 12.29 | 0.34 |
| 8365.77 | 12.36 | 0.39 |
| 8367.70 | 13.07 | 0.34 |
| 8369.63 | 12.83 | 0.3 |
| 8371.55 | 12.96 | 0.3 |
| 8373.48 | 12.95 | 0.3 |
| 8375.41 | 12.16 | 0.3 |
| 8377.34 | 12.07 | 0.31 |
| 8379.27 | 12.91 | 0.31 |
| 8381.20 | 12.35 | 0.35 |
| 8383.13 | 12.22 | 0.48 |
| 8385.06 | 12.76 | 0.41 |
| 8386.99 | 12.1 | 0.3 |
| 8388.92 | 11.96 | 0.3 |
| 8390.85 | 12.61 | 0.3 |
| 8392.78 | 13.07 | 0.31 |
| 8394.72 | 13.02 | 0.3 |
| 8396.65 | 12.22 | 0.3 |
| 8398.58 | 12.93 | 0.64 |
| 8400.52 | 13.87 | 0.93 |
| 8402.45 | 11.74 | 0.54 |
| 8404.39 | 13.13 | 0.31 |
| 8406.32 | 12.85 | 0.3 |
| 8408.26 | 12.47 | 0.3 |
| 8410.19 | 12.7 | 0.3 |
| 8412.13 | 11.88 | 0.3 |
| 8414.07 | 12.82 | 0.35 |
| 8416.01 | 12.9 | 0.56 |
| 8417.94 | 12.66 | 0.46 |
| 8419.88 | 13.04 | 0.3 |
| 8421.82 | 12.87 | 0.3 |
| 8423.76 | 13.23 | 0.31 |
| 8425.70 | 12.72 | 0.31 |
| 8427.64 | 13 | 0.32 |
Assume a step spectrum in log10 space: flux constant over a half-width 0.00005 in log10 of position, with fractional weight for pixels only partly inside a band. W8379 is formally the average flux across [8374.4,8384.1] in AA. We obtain 12.3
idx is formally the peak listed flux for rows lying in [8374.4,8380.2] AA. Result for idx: 12.91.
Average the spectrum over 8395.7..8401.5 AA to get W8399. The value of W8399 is 13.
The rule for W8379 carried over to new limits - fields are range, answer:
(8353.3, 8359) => 12.6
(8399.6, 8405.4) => 12.9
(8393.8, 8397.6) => 12.6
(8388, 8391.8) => 12.3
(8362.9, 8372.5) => 12.7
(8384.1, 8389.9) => 12.3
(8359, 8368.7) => 12.6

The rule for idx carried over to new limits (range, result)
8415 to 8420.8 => 13.04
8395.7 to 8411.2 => 13.87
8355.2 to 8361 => 12.8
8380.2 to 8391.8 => 12.76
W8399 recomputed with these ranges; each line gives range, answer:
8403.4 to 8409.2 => 12.8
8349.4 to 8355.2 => 12.7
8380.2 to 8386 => 12.4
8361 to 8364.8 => 12.5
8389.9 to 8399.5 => 12.8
